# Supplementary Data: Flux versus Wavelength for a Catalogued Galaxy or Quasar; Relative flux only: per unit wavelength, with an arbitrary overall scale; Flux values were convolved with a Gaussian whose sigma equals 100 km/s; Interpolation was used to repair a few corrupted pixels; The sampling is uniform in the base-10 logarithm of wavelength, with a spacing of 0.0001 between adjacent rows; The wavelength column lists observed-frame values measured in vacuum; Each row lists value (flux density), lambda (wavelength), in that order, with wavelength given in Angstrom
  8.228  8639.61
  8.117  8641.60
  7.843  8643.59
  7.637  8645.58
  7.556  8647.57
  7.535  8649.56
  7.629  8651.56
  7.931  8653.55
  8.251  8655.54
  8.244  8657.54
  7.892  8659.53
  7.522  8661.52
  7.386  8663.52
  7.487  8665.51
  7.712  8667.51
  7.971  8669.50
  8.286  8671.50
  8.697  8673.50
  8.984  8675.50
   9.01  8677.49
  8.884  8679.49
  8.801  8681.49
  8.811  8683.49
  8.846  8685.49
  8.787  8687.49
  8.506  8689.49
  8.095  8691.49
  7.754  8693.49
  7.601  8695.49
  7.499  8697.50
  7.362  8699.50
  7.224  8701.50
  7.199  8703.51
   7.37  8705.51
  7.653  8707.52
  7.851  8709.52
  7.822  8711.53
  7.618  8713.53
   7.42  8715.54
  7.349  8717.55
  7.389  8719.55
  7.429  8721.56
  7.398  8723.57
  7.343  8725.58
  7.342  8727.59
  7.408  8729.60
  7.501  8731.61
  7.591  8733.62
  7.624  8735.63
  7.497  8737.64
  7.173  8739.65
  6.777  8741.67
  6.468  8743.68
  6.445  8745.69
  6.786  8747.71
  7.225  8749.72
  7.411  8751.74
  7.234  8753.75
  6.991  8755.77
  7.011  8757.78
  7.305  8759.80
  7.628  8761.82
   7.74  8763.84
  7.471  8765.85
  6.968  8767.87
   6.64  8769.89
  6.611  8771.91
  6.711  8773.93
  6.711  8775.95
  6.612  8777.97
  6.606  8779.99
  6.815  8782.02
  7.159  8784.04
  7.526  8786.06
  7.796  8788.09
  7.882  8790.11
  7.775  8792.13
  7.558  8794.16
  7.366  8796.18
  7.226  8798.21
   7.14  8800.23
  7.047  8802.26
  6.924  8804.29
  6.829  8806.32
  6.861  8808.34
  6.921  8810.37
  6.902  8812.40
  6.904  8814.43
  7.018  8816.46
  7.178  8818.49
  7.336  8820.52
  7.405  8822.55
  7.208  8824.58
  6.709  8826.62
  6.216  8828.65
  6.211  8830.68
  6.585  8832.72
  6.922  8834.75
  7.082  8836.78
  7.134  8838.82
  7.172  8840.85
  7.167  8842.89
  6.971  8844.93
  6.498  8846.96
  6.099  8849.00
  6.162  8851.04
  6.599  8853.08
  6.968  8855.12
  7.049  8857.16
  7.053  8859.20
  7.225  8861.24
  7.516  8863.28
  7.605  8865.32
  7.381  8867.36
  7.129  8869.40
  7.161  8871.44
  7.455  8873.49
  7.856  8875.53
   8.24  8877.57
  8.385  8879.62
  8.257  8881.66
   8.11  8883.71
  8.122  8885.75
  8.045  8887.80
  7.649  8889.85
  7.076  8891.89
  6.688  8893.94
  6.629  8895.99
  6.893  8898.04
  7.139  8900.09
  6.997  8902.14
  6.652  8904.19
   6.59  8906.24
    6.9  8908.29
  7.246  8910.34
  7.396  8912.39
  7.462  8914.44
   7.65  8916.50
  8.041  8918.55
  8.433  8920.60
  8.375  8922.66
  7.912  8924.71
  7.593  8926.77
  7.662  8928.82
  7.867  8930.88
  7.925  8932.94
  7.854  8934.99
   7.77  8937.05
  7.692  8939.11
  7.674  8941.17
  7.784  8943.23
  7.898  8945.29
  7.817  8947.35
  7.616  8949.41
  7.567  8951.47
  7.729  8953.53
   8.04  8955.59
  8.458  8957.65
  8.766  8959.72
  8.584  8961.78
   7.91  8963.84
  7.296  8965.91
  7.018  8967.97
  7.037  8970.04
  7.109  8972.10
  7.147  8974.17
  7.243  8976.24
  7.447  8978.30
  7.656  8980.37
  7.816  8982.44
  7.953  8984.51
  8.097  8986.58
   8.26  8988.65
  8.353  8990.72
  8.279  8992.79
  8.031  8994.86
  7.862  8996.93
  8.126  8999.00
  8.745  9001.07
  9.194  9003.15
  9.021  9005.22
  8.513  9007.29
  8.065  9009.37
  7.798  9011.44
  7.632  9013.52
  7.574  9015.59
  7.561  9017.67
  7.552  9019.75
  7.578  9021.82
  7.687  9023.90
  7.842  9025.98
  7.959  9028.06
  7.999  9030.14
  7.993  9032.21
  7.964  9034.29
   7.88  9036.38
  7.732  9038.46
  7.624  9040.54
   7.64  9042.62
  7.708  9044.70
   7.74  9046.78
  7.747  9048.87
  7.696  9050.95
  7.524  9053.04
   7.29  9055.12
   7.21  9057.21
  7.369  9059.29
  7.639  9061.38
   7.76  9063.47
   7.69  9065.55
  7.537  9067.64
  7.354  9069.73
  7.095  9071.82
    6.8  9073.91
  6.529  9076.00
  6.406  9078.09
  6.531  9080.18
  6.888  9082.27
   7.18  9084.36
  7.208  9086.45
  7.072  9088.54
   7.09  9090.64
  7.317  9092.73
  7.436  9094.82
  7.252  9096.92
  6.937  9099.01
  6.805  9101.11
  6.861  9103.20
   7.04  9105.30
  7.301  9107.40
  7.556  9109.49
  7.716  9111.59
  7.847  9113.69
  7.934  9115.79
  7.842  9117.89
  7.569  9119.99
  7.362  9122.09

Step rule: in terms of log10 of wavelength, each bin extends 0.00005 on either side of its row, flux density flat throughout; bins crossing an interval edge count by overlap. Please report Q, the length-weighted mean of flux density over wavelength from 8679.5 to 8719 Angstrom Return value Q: 7.89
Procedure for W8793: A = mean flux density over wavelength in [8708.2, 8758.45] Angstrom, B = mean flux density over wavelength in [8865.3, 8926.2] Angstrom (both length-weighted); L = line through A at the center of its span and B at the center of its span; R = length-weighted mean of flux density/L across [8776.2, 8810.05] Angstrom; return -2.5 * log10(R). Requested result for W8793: 0.03 mag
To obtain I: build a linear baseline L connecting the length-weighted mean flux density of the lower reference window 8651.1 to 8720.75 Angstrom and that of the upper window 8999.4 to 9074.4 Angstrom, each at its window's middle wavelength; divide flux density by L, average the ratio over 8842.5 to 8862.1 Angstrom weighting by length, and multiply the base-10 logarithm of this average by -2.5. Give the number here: 0.17 mag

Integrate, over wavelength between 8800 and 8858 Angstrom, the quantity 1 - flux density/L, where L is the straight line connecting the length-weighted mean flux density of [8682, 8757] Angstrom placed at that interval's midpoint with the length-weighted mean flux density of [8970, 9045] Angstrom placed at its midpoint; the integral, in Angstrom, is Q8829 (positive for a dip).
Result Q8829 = 6.01 Angstrom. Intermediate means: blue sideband 7.51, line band 6.86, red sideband 7.9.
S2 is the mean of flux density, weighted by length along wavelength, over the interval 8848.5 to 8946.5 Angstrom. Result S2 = 7.46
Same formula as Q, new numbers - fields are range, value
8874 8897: 7.73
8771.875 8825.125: 7.12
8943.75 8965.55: 8.01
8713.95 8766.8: 7.27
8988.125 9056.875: 7.93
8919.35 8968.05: 7.9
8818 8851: 6.84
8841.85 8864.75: 6.86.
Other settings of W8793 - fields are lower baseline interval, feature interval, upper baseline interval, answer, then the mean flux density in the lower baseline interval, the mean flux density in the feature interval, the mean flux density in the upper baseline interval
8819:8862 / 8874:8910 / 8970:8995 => -0.04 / 6.85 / 7.42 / 7.74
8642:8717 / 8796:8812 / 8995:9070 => 0.13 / 7.96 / 7.02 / 7.83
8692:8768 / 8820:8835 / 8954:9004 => 0.12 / 7.35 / 6.8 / 7.93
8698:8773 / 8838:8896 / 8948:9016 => 0.05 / 7.28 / 7.3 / 7.94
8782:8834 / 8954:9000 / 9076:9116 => -0.10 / 7.1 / 7.84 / 7.15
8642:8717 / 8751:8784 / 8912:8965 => 0.13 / 7.96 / 7.03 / 7.91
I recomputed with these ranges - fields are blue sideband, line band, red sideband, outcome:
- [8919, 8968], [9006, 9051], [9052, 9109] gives -0.05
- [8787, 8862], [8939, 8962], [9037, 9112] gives -0.12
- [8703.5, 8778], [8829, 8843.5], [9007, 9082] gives 0.07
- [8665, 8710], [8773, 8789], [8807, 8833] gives 0.04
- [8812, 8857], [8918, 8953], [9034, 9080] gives -0.11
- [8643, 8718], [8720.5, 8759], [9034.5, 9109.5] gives 0.10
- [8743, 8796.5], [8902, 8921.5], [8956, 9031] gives 0.04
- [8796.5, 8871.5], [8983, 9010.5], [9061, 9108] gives -0.18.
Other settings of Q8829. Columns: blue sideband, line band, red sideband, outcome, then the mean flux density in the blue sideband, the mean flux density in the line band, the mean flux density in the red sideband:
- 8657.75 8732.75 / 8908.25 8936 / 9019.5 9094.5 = -0.6 Angstrom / 7.87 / 7.77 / 7.44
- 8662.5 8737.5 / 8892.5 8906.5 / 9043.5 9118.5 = 1.4 Angstrom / 7.86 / 6.81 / 7.3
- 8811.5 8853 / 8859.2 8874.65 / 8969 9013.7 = -0.6 Angstrom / 6.84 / 7.34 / 7.98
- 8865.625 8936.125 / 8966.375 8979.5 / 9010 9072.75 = 0.7 Angstrom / 7.55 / 7.18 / 7.65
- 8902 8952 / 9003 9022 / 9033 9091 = -1.4 Angstrom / 7.63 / 8.02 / 7.36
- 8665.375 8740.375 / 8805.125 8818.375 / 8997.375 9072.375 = 1.5 Angstrom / 7.86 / 6.93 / 7.81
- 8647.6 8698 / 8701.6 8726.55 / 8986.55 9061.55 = 2.0 Angstrom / 8.16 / 7.48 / 7.91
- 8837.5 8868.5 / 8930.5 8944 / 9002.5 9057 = -0.7 Angstrom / 6.97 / 7.79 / 7.85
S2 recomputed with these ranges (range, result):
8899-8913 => 6.98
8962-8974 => 7.35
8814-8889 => 7.2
